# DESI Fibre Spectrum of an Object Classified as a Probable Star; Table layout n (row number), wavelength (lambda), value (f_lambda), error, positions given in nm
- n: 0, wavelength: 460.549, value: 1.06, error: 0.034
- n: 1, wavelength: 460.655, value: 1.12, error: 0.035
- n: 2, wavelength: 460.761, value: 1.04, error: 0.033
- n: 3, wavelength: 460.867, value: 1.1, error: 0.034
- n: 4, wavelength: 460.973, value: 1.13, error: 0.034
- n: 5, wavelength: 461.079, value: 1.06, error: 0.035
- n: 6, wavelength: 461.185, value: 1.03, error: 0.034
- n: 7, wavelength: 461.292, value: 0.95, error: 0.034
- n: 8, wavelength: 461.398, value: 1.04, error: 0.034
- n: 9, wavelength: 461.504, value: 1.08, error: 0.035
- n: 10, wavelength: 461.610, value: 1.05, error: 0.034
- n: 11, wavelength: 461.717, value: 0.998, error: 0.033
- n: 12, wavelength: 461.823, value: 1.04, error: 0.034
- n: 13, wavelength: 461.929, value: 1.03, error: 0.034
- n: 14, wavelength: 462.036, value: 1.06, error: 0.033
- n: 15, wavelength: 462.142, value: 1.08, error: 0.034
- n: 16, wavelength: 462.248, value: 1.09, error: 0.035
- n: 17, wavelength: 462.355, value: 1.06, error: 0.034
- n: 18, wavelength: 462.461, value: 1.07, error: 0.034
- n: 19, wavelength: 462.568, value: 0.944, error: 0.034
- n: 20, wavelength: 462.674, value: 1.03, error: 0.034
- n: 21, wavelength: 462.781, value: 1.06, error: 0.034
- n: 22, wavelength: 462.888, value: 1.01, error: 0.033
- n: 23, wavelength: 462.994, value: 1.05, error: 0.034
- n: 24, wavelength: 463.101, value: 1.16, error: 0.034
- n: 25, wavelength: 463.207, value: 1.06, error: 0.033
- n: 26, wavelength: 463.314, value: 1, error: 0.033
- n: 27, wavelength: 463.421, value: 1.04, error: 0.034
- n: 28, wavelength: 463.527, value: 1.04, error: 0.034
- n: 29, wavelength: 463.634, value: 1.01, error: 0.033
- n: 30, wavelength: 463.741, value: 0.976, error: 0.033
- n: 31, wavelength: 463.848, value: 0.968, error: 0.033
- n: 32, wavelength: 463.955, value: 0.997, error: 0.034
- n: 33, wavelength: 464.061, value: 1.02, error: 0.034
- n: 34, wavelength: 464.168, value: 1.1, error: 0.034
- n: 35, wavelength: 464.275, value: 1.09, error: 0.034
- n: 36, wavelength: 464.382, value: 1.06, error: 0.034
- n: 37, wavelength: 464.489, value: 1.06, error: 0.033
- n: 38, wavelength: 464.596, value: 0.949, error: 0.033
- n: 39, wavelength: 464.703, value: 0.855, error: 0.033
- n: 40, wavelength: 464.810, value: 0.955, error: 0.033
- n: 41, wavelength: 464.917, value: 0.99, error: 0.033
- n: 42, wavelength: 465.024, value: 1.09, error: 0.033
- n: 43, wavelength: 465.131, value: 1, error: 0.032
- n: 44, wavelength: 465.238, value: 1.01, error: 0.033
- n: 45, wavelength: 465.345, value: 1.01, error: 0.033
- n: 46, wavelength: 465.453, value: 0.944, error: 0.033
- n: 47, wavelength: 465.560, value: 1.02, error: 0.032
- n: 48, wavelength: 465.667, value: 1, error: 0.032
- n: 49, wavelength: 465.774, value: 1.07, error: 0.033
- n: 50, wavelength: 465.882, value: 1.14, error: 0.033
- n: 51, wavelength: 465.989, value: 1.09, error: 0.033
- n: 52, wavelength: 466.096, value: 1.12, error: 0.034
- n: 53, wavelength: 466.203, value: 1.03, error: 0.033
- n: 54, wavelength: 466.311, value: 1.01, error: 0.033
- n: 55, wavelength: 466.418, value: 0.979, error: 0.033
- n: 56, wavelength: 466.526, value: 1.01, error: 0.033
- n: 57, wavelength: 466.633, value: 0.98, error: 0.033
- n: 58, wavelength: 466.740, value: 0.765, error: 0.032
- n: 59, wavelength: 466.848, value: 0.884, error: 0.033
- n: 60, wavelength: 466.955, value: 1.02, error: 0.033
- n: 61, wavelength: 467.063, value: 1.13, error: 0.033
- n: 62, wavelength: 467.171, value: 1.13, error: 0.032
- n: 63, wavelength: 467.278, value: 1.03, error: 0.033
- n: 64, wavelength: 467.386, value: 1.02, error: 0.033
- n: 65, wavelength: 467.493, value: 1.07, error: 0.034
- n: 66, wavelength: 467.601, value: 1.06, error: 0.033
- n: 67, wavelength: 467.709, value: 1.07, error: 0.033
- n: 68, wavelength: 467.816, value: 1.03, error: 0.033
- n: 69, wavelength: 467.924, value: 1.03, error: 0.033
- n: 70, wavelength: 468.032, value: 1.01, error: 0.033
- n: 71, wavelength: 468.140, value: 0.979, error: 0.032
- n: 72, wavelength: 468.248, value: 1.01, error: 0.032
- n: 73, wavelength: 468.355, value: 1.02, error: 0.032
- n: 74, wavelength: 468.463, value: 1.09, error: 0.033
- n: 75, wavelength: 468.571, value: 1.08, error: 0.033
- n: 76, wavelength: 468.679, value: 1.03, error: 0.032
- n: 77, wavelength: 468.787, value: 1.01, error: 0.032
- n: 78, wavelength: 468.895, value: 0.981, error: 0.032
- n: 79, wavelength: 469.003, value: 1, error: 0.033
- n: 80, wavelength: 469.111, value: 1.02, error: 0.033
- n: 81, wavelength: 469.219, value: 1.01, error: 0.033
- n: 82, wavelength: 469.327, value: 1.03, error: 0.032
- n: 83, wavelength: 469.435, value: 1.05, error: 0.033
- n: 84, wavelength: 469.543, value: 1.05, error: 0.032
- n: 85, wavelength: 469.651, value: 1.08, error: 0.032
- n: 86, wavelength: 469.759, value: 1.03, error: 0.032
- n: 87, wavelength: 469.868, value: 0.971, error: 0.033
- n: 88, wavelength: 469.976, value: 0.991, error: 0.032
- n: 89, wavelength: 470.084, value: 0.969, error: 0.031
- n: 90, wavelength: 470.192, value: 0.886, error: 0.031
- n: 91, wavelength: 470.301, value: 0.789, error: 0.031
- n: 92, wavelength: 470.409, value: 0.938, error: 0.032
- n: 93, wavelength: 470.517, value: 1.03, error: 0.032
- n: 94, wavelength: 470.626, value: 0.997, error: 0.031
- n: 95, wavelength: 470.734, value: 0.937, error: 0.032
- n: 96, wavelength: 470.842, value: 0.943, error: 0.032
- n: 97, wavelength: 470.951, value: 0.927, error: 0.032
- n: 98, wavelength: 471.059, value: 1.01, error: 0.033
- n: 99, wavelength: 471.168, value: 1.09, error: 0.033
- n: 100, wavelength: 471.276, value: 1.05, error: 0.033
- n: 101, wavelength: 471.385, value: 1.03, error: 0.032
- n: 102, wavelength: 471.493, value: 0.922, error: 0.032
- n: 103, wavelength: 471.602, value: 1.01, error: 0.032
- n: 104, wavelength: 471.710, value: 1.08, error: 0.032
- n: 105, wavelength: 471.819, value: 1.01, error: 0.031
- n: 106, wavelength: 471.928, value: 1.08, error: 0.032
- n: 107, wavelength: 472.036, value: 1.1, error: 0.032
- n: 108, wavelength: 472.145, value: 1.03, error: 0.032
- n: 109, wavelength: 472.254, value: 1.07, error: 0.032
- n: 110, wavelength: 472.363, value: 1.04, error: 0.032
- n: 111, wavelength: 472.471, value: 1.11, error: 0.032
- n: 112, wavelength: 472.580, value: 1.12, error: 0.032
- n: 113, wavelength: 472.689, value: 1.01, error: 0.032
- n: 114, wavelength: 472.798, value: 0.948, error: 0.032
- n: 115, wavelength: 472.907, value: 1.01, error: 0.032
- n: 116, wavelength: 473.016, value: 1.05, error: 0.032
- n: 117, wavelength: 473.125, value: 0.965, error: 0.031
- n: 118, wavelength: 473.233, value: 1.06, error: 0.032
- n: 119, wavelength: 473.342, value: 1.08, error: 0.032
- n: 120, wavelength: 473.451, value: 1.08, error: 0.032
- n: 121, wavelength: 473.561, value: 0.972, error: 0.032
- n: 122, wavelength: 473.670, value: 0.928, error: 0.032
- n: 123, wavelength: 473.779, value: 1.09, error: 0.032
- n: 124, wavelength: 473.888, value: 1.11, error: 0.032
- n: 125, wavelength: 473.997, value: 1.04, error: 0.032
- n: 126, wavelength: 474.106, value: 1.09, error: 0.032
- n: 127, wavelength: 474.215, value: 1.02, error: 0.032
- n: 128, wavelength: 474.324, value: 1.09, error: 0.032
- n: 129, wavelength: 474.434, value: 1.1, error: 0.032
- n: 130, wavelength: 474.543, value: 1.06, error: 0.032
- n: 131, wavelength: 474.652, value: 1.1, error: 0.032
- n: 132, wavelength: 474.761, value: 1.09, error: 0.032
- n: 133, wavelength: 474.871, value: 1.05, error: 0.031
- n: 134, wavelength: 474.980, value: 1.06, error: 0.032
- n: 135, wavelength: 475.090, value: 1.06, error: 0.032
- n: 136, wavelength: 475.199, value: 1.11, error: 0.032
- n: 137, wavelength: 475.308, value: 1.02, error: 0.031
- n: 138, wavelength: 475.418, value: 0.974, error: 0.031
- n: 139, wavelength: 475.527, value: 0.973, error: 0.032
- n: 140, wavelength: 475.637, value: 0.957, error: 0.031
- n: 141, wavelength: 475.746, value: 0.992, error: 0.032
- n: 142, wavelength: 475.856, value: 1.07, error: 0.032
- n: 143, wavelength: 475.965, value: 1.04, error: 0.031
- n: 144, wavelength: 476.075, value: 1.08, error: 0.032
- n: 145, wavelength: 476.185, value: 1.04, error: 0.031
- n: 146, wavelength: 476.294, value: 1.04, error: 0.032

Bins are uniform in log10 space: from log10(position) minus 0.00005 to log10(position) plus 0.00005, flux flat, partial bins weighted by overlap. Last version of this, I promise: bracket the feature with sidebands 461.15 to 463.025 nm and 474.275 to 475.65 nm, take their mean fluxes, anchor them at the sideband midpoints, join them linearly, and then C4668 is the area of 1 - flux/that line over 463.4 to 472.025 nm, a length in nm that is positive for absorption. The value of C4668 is 0.25 nm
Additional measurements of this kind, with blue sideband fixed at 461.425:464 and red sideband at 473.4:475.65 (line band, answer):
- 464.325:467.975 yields 0.08 nm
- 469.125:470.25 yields 0.04 nm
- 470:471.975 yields 0.12 nm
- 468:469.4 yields 0.03 nm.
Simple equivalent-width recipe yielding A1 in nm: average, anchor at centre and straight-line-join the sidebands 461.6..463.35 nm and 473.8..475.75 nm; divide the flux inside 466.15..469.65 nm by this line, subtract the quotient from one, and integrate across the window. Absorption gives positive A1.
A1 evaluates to 0.10 nm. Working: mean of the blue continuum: 1.05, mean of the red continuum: 1.05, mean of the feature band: 1.02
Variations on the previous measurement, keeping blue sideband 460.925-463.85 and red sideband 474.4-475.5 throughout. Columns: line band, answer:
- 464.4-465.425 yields 0.05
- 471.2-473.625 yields 0.04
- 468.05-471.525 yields 0.18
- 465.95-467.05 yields 0.06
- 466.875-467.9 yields -0.01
